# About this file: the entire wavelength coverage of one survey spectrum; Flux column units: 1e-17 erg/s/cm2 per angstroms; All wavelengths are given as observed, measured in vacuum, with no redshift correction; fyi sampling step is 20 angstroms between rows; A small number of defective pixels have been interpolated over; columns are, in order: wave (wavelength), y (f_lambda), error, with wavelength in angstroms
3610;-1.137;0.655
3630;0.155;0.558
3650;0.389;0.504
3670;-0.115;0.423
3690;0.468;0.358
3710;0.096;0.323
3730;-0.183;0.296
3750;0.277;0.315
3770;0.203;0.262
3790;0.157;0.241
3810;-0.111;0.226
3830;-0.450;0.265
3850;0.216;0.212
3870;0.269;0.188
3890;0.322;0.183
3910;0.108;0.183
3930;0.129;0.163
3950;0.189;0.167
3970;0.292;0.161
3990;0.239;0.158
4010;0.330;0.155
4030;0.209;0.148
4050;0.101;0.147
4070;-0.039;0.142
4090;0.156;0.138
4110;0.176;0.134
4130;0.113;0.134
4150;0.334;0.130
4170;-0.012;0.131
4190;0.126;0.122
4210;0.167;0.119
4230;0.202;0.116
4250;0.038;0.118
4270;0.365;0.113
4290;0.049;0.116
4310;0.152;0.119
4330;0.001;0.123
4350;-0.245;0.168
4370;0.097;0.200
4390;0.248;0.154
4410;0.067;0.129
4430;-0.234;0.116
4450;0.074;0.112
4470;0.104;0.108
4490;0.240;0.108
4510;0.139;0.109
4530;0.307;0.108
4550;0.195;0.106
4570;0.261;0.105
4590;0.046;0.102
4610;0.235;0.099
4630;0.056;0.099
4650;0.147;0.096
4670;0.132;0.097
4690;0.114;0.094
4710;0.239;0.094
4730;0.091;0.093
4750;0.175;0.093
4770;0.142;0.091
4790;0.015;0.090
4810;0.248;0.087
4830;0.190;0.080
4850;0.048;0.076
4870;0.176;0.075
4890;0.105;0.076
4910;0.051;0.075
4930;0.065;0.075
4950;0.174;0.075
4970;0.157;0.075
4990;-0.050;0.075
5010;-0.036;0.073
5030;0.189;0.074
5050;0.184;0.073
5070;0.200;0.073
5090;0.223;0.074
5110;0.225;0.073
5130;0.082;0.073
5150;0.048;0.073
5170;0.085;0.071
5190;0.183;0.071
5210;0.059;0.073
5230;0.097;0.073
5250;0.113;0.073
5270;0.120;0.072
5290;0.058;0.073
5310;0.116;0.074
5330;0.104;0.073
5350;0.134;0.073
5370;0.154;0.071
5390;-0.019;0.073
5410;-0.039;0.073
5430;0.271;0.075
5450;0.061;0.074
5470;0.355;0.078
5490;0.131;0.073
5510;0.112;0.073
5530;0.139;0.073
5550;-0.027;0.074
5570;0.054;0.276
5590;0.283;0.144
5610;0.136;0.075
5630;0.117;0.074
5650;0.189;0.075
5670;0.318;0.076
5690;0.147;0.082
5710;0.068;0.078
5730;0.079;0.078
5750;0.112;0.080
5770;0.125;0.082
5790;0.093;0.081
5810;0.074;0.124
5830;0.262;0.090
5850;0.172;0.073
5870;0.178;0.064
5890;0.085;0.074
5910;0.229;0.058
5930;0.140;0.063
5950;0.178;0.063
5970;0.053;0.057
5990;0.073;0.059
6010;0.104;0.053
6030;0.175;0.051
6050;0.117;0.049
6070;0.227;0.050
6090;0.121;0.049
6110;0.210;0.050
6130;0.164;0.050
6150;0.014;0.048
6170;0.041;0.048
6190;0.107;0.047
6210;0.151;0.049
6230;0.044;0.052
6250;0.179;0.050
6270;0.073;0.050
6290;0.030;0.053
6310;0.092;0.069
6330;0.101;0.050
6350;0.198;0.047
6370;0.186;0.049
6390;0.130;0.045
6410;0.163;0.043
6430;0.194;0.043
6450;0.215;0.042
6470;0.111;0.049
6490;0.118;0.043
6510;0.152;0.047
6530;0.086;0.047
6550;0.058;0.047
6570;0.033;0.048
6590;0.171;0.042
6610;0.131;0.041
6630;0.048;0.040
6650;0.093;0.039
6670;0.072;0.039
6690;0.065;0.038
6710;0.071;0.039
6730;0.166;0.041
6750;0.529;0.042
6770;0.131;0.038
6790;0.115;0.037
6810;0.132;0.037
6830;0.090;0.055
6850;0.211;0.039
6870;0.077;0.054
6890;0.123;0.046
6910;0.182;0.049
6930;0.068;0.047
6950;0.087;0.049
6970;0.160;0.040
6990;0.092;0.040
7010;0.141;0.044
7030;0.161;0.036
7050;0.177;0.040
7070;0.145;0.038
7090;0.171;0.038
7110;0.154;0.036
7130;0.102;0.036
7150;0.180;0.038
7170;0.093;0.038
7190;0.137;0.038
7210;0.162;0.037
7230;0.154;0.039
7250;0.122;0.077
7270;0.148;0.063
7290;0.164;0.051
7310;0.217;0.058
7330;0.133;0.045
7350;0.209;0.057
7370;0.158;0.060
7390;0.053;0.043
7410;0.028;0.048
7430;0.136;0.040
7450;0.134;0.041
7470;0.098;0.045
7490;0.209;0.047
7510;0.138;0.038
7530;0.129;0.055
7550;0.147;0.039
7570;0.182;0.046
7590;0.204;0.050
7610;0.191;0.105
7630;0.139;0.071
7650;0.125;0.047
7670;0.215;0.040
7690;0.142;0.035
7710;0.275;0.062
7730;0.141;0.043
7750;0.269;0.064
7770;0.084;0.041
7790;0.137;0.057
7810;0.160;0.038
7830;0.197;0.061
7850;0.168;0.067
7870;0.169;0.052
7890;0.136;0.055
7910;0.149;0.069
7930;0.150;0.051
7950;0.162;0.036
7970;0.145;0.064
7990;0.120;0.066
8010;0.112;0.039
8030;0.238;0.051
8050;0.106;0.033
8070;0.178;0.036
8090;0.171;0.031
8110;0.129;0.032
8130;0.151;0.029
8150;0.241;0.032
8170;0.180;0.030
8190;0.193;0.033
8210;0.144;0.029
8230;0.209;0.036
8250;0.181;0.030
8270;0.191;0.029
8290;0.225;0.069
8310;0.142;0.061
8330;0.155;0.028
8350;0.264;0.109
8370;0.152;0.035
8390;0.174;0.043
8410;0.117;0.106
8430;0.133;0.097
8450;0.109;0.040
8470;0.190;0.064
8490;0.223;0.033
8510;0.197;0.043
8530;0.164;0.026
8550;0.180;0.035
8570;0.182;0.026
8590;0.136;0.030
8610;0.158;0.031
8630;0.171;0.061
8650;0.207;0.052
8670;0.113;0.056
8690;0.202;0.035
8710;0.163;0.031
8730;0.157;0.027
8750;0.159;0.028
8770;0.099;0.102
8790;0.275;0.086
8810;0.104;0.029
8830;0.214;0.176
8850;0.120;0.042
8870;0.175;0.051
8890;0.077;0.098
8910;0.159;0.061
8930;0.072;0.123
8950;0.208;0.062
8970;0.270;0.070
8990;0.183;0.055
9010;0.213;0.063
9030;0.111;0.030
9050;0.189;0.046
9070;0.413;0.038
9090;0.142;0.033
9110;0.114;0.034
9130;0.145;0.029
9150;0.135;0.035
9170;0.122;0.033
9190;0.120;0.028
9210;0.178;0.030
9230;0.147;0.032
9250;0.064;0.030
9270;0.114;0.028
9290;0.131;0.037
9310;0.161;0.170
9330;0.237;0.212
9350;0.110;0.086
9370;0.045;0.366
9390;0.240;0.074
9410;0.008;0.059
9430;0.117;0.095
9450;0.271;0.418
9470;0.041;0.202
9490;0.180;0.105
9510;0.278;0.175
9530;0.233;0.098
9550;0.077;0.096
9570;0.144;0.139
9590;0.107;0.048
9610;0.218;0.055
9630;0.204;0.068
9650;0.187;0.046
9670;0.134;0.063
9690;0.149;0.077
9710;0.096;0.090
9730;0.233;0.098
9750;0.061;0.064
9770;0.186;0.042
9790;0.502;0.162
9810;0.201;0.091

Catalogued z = 0.809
